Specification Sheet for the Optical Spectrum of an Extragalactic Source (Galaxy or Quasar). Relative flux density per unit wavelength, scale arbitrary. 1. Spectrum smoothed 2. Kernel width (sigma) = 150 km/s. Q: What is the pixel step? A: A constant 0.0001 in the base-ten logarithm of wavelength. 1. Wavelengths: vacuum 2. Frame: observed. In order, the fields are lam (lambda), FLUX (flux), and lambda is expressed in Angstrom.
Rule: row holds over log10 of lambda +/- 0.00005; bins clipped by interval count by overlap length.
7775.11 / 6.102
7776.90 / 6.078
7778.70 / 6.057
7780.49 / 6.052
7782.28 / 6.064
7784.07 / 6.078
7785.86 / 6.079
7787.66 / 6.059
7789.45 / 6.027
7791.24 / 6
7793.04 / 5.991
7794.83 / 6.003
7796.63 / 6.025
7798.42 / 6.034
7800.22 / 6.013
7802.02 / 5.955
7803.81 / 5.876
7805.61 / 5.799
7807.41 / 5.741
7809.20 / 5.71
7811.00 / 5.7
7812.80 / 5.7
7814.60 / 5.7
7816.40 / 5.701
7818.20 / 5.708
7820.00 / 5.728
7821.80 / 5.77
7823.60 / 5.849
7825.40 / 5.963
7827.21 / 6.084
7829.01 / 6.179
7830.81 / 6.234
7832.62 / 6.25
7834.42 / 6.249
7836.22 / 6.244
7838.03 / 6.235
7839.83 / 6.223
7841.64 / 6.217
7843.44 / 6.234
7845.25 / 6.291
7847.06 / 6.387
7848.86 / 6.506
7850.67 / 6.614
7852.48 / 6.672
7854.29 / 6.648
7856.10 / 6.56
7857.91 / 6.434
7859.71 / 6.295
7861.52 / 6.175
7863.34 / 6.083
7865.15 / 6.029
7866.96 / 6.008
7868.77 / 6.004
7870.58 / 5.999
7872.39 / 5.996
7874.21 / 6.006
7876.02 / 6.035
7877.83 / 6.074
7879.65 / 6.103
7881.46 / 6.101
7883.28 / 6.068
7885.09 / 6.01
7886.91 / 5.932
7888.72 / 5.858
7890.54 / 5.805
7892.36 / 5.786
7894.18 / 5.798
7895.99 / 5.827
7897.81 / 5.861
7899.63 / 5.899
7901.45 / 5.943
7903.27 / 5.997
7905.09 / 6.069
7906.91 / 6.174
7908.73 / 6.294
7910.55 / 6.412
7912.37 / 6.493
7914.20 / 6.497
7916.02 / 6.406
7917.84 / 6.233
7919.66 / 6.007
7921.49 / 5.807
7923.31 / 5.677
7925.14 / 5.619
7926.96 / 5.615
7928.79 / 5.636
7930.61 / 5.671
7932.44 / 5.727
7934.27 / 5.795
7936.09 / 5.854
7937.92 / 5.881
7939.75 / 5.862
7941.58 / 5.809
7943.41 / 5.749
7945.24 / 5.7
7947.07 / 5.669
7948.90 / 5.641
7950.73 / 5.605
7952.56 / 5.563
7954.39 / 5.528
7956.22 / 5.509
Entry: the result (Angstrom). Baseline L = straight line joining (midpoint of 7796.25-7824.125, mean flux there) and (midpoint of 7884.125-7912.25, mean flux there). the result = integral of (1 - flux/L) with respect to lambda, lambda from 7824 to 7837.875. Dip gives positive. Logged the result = -0.7 Angstrom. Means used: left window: 5.81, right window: 5.99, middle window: 6.16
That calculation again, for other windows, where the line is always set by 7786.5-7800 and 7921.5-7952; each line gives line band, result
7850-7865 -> -1.34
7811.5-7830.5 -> 0.36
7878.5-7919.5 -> -1.93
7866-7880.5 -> -0.44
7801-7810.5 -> 0.28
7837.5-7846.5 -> -0.50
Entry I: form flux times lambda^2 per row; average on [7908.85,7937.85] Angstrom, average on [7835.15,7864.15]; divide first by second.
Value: 0.96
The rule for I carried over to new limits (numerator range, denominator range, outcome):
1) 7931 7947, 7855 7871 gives 0.95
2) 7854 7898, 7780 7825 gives 1.05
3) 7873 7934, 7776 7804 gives 1.02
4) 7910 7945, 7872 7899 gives 1.01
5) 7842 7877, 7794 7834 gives 1.07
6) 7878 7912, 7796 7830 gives 1.05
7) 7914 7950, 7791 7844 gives 1.01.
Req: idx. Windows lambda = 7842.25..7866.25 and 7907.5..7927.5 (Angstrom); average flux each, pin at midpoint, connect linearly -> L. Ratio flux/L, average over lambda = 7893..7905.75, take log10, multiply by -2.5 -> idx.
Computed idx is 0.05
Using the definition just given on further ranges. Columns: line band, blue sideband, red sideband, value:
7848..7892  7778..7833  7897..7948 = -0.04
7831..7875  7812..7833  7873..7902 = -0.06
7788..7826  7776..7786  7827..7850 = 0.05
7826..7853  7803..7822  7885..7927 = -0.09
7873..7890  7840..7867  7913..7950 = 0.03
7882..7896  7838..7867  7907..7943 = 0.05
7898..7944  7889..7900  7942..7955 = -0.04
